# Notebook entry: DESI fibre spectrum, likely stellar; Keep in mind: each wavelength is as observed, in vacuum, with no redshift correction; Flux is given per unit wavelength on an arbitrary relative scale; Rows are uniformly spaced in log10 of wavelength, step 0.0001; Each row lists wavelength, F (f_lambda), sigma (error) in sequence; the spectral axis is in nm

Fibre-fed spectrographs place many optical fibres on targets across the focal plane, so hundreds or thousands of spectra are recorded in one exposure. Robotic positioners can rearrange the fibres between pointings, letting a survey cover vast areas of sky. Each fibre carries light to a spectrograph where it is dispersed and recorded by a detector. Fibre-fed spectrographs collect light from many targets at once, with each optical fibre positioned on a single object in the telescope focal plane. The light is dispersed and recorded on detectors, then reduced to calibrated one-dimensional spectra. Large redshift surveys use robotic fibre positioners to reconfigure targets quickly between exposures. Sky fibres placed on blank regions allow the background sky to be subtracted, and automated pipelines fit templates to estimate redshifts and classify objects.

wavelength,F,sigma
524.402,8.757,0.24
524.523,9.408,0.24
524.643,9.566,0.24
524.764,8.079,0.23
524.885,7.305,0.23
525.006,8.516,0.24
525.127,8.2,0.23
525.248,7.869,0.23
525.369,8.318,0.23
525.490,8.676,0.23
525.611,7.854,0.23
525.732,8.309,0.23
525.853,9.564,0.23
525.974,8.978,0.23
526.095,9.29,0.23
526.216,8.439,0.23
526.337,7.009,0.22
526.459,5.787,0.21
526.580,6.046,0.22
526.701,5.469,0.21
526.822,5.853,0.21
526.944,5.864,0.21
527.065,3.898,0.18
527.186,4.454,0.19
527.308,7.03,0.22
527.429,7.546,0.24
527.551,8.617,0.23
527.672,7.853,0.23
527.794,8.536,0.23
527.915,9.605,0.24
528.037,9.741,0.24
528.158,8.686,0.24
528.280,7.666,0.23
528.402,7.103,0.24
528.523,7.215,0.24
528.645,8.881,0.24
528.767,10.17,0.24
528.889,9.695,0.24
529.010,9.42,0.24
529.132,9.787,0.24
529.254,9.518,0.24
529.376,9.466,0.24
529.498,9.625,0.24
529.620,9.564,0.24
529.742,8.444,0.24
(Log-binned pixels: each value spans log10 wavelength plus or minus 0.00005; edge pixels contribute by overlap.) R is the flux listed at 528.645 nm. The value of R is 8.881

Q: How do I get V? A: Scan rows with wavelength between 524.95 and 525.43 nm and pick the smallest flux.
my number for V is 7.869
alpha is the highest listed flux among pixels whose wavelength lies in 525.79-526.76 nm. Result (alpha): 9.564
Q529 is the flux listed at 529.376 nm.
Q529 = 9.466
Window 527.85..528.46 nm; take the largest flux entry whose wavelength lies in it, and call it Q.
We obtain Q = 9.741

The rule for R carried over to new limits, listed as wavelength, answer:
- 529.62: 9.564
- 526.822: 5.853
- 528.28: 7.666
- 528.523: 7.215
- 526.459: 5.787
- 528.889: 9.695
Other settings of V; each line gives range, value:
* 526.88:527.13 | 3.898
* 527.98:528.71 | 7.103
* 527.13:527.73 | 4.454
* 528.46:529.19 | 7.215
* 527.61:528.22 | 7.853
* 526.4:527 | 5.469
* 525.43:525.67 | 7.854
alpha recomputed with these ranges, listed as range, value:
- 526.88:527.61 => 8.617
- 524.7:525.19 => 8.516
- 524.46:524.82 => 9.566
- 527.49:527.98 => 9.605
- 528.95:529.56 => 9.787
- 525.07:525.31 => 8.2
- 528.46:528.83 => 10.17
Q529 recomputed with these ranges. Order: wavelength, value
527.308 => 7.03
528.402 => 7.103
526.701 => 5.469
